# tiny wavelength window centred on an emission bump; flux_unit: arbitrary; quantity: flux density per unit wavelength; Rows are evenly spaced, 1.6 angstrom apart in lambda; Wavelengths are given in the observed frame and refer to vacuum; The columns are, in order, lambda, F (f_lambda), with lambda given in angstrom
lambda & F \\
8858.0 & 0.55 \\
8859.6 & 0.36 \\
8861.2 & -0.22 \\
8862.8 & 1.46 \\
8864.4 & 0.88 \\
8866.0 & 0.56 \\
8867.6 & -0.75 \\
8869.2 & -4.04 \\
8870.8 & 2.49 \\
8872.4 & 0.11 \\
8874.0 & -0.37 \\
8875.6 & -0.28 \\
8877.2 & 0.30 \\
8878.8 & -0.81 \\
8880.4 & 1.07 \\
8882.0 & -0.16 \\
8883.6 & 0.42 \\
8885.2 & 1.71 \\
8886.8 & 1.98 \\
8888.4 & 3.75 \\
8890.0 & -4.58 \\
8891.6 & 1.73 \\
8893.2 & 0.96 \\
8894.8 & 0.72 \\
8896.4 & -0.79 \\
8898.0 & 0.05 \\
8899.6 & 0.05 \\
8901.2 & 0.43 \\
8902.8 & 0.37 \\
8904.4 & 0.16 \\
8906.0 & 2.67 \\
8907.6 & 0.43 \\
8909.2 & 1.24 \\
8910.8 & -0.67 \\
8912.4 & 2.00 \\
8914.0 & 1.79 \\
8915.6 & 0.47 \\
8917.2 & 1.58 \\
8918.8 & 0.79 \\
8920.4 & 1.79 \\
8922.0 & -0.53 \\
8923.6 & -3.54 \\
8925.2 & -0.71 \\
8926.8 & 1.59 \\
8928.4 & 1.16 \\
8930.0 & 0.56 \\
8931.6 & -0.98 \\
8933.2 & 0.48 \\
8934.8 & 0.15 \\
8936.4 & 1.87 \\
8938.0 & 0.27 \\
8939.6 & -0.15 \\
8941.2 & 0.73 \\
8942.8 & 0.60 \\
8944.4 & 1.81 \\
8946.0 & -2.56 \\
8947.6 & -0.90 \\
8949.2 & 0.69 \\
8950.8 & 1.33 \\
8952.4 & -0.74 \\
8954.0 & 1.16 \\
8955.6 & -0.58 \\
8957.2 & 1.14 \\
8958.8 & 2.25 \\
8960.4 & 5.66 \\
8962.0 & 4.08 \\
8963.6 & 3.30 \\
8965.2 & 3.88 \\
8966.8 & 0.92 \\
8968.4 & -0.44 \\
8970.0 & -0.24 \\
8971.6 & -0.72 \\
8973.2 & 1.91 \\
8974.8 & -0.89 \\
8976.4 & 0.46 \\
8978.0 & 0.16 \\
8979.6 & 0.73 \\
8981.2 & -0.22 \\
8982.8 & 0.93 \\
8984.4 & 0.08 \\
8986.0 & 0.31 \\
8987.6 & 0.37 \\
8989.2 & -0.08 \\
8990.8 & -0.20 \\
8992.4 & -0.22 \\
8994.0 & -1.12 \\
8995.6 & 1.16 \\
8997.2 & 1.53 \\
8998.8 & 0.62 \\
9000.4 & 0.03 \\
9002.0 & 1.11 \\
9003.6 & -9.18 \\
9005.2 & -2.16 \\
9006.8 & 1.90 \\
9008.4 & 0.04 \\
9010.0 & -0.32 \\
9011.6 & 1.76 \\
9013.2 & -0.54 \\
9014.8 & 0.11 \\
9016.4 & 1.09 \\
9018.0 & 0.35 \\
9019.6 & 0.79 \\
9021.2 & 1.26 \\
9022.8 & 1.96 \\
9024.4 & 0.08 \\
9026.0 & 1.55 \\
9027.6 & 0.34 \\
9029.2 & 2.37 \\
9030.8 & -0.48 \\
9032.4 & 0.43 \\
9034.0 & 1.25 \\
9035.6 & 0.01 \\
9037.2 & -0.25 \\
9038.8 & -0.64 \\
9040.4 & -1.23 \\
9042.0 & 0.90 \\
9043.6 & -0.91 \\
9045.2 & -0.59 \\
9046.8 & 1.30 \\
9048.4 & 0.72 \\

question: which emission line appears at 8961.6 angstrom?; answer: H-gamma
